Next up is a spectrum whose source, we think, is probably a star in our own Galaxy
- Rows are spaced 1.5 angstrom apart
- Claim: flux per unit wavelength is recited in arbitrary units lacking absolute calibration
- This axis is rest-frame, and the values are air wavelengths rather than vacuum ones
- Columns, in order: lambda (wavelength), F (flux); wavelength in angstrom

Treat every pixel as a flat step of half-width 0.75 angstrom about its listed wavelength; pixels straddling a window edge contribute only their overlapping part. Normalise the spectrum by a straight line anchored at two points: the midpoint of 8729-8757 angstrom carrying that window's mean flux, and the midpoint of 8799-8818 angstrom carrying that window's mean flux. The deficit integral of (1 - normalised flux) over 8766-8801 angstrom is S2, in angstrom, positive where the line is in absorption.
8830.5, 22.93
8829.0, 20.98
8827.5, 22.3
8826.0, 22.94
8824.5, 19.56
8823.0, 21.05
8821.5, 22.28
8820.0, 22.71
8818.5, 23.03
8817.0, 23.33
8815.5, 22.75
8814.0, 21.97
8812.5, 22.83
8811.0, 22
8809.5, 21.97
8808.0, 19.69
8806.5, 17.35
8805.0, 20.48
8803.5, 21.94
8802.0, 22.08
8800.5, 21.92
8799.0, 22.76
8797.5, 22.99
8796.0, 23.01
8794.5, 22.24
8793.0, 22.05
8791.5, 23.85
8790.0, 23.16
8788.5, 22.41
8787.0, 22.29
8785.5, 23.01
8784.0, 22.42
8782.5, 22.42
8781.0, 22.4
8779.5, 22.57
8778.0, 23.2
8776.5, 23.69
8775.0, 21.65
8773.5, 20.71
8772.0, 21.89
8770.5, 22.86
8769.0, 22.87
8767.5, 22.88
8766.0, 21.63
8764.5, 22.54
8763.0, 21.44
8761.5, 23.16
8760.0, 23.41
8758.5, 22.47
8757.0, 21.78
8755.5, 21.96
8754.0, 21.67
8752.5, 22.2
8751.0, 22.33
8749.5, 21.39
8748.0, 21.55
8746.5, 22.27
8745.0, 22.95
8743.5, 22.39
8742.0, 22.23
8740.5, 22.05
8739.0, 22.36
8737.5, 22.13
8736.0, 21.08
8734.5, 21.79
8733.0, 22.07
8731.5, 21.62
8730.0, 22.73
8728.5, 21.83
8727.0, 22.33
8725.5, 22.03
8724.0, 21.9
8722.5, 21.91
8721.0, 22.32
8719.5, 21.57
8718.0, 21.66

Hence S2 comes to -1.3 angstrom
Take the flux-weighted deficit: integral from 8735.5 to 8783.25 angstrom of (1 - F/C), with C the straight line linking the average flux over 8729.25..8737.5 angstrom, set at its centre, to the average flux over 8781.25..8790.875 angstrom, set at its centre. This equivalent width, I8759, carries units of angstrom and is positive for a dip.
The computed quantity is -0.03 angstrom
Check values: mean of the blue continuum 21.9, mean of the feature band 22.3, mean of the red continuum 22.6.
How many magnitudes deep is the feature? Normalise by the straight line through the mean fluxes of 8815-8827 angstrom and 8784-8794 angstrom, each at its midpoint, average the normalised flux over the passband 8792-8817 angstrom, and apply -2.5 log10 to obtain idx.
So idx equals 0.033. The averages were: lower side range 22.8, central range 21.8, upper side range 22.2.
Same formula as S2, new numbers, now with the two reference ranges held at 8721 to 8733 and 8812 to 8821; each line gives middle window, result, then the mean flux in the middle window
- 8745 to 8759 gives 0.2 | 22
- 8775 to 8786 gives -0.1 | 22.7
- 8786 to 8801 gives -0.1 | 22.7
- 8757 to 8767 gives 0.0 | 22.4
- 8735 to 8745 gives 0.0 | 22.1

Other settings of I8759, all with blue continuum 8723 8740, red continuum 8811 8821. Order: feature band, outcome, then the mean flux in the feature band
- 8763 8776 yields 0.11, 22.1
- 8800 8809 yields 0.81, 20.6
